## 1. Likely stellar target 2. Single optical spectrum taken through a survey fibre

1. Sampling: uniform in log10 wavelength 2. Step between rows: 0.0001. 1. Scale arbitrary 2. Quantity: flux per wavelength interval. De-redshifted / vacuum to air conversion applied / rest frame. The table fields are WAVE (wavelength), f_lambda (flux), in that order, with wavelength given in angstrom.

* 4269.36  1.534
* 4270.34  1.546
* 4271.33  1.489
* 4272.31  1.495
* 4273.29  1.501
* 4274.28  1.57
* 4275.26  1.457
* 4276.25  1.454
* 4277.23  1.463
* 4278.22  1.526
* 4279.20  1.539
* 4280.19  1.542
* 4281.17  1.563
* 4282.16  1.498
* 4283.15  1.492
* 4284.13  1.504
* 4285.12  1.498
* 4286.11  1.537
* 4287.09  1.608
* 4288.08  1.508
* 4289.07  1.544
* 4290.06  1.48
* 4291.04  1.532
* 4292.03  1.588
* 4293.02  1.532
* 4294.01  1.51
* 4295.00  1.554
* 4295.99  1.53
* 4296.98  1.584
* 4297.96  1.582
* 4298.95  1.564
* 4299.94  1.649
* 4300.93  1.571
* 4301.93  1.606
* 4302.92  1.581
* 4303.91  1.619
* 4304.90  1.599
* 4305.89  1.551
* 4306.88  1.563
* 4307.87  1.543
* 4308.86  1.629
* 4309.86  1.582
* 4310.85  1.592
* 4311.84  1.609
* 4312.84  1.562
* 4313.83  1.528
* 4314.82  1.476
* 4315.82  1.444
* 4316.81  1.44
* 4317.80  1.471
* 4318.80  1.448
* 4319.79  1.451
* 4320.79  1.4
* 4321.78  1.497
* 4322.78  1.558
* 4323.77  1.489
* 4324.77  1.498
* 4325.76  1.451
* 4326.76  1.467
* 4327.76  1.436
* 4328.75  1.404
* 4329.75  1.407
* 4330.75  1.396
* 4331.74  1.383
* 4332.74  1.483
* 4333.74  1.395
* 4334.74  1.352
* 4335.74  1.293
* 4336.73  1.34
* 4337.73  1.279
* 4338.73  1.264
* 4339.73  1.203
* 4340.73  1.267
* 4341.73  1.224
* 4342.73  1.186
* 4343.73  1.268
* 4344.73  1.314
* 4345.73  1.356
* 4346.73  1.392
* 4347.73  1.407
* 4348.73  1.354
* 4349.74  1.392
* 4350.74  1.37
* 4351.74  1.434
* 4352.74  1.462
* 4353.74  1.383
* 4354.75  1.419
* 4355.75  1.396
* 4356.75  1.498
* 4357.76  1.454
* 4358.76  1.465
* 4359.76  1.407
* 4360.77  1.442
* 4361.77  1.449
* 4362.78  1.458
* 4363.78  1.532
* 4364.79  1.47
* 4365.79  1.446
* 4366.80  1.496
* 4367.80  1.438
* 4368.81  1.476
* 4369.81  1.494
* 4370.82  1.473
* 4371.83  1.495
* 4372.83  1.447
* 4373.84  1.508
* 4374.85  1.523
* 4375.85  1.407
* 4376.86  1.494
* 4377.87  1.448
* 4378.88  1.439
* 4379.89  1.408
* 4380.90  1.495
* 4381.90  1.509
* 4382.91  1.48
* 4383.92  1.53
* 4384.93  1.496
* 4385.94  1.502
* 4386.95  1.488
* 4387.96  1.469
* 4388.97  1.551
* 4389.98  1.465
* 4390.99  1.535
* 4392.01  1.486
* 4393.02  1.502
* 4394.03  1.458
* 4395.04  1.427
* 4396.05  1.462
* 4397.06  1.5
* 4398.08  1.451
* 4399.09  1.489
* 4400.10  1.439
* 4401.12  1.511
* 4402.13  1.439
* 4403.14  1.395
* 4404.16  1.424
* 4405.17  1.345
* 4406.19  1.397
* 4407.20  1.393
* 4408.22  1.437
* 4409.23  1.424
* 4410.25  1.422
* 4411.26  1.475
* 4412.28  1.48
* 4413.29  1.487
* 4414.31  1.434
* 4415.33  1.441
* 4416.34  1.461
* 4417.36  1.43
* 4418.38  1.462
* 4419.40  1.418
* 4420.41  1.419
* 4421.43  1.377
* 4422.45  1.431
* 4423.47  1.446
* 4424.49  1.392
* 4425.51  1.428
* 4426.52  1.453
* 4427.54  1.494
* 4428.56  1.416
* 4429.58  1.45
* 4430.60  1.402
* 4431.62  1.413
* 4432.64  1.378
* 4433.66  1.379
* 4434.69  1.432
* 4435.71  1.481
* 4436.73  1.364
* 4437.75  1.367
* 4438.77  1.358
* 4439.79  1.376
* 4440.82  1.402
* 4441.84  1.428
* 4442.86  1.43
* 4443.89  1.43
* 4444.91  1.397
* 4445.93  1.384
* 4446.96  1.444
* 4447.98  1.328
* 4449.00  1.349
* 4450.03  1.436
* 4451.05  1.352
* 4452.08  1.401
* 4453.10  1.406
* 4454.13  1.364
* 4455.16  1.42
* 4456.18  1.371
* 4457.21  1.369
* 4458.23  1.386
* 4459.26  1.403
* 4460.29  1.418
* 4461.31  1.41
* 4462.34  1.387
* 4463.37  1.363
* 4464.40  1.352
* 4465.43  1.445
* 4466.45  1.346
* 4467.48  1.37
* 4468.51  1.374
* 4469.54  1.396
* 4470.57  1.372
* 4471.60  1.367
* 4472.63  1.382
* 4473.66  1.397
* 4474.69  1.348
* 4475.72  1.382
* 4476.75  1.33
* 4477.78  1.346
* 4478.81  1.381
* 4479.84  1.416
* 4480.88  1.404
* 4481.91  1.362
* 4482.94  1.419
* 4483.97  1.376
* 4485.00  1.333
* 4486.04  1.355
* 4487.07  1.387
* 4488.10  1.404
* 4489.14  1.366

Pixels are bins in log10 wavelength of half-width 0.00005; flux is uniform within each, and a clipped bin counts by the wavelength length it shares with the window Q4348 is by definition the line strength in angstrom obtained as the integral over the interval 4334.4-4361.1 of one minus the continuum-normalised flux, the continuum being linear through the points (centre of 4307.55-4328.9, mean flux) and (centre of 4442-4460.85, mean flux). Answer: 2.18 angstrom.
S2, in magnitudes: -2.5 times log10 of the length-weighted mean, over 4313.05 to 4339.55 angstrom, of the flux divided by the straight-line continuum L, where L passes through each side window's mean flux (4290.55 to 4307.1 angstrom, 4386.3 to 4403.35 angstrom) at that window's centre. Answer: 0.088 mag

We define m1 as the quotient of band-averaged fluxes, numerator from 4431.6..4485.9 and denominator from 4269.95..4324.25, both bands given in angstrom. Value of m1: 0.91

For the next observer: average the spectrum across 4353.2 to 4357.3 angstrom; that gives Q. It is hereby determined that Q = 1.42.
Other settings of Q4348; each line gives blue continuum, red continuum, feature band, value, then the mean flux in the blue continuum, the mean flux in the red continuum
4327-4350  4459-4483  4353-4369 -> -1.2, 1.34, 1.38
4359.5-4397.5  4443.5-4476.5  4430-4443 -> 0.1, 1.48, 1.39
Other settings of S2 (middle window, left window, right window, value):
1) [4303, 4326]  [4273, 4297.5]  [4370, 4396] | -0.009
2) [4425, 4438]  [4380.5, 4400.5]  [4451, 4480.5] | 0.006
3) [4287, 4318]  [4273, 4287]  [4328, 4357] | -0.071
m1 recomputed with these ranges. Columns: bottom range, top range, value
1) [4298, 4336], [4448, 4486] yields 0.92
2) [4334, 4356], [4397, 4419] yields 1.08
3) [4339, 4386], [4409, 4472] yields 0.99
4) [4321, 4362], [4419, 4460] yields 1.01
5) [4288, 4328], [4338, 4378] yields 0.92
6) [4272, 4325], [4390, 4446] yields 0.94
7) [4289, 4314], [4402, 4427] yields 0.91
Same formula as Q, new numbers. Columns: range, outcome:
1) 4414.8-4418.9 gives 1.45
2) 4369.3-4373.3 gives 1.48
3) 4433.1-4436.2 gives 1.43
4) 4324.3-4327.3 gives 1.47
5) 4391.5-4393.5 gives 1.49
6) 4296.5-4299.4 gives 1.58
